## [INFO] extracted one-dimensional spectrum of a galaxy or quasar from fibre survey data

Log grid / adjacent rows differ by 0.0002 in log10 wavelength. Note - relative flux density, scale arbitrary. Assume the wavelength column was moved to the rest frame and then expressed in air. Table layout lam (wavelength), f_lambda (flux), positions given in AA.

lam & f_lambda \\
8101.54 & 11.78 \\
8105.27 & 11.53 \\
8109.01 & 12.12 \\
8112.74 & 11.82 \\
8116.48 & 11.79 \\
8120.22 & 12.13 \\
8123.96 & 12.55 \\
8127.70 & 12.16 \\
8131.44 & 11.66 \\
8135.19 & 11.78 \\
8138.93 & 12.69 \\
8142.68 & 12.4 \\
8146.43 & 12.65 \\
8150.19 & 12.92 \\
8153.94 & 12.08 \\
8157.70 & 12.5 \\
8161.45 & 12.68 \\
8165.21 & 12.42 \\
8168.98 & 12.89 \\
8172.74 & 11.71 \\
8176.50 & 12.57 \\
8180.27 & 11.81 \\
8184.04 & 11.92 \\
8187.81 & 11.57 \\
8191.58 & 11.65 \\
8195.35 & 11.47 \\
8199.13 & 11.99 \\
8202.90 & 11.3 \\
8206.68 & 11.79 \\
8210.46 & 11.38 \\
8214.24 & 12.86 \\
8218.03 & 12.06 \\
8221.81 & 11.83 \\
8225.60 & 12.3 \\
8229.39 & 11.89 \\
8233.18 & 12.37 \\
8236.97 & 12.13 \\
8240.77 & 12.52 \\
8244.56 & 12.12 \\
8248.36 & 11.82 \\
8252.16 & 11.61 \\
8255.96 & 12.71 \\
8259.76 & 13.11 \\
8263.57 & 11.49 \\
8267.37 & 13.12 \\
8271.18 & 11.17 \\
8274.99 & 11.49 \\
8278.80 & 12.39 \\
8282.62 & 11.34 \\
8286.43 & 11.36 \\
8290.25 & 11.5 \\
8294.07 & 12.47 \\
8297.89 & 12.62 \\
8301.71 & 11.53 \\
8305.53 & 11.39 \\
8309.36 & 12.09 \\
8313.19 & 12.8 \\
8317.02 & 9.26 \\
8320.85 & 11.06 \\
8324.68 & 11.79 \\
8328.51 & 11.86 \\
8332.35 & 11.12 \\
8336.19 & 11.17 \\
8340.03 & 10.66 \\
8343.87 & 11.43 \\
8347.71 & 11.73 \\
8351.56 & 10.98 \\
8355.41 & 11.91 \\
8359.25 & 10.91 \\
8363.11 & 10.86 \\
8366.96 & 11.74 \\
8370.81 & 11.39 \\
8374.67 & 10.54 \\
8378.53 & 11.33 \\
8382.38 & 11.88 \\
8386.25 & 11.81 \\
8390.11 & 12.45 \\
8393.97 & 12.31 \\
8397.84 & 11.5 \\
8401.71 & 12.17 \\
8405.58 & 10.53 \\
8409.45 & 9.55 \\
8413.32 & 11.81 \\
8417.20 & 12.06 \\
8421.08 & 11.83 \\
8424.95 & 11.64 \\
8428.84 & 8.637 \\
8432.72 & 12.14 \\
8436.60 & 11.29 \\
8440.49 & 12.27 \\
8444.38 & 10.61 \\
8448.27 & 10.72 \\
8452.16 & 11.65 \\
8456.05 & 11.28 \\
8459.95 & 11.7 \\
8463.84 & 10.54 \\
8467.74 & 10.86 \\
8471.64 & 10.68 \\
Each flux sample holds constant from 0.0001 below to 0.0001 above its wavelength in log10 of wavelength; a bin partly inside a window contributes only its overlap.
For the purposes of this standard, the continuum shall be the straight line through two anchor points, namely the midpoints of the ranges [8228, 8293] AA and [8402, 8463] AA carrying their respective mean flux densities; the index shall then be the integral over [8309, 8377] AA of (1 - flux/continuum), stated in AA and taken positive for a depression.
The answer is 2.0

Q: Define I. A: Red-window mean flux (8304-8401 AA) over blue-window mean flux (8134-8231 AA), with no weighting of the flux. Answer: 0.9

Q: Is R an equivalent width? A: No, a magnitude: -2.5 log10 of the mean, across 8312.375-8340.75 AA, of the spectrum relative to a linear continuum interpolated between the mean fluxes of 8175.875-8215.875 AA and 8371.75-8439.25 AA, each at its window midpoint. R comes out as 0.04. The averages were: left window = 11.8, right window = 11.4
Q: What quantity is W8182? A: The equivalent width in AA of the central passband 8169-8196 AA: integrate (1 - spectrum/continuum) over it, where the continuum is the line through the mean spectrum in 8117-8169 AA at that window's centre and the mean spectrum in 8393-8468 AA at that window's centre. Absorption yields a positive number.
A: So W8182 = 0.7 AA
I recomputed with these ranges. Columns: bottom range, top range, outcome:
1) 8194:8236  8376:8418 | 0.97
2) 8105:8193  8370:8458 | 0.93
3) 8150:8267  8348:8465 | 0.94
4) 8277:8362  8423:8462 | 0.97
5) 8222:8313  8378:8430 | 0.95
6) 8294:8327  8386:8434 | 0.98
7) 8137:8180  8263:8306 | 0.95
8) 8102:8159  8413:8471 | 0.92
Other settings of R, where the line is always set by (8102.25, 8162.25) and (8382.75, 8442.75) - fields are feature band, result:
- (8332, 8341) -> 0.065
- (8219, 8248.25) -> -0.019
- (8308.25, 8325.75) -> 0.035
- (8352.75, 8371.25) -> 0.024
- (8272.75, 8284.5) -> 0.009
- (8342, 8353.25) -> 0.024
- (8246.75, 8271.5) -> -0.031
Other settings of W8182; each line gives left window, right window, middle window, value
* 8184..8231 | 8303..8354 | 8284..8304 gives -0.7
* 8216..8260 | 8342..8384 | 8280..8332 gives 0.4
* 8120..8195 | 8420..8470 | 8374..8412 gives -0.3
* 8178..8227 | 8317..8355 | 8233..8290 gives -2.2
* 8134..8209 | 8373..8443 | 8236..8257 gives -0.4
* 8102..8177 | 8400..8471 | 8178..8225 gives 0.7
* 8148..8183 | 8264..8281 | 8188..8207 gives 1.0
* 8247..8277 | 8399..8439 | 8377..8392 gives -0.7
